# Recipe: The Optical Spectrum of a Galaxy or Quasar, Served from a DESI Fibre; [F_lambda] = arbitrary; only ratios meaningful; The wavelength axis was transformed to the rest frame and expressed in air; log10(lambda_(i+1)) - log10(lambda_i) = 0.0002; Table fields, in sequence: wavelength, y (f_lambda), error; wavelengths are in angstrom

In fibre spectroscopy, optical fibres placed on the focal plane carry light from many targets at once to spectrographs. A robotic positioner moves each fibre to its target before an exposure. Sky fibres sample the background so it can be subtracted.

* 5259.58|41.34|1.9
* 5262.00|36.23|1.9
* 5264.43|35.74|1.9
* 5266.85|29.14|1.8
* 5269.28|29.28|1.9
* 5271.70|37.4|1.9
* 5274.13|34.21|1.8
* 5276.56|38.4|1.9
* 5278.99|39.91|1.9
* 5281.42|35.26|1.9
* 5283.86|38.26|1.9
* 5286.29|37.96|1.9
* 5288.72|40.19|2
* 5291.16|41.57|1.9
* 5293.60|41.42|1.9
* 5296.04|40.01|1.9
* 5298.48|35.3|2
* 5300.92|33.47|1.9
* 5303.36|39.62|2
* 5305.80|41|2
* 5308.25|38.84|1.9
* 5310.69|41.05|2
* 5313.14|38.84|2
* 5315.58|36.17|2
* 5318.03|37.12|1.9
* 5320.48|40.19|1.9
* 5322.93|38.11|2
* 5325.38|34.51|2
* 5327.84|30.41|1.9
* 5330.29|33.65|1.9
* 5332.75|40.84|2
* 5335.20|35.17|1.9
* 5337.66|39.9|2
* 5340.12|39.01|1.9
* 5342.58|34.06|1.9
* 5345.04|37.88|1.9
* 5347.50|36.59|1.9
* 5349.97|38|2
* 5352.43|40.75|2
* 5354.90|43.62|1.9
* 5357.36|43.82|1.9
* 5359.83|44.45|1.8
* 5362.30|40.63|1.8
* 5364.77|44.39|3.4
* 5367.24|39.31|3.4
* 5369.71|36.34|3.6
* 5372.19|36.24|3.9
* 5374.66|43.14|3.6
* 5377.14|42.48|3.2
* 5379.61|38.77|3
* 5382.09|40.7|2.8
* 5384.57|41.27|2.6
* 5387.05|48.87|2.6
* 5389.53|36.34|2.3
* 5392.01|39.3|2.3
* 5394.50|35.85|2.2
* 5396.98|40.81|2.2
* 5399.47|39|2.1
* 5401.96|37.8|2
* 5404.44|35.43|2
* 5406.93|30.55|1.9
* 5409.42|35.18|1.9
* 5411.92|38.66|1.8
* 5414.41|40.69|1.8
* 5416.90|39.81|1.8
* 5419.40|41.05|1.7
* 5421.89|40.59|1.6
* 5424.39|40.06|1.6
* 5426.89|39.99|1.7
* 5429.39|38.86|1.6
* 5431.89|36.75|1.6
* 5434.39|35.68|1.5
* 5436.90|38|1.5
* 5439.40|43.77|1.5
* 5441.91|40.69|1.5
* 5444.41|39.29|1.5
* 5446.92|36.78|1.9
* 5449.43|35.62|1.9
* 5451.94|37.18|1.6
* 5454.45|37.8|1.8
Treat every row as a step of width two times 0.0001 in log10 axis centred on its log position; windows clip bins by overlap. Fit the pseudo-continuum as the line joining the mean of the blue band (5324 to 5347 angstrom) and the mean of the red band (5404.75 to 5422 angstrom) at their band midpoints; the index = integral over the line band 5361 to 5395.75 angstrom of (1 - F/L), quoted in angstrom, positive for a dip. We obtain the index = -3.0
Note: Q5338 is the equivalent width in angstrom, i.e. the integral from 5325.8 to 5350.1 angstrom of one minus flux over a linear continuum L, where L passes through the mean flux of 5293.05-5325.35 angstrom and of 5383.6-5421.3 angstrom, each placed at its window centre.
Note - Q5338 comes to 1.29 angstrom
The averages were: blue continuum 38.3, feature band 36.4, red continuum 38.7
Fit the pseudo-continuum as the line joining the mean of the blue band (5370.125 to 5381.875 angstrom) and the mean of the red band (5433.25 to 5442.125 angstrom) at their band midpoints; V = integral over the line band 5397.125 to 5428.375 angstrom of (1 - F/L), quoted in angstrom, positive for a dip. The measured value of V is 1.0 angstrom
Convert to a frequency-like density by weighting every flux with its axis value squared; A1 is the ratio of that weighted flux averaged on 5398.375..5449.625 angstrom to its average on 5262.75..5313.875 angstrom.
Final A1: 1.1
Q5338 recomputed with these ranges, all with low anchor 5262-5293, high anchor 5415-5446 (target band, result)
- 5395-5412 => 1.0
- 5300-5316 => -0.6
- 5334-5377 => -1.8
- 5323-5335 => 0.8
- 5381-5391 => -0.8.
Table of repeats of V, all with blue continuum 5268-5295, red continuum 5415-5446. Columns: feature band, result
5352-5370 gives -1.56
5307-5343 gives 0.86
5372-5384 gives -0.56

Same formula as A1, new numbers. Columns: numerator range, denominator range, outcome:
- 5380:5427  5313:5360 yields 1.05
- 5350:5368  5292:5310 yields 1.12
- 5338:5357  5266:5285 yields 1.13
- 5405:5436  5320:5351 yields 1.07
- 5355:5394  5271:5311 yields 1.10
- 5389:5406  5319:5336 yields 1.07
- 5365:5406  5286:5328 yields 1.06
